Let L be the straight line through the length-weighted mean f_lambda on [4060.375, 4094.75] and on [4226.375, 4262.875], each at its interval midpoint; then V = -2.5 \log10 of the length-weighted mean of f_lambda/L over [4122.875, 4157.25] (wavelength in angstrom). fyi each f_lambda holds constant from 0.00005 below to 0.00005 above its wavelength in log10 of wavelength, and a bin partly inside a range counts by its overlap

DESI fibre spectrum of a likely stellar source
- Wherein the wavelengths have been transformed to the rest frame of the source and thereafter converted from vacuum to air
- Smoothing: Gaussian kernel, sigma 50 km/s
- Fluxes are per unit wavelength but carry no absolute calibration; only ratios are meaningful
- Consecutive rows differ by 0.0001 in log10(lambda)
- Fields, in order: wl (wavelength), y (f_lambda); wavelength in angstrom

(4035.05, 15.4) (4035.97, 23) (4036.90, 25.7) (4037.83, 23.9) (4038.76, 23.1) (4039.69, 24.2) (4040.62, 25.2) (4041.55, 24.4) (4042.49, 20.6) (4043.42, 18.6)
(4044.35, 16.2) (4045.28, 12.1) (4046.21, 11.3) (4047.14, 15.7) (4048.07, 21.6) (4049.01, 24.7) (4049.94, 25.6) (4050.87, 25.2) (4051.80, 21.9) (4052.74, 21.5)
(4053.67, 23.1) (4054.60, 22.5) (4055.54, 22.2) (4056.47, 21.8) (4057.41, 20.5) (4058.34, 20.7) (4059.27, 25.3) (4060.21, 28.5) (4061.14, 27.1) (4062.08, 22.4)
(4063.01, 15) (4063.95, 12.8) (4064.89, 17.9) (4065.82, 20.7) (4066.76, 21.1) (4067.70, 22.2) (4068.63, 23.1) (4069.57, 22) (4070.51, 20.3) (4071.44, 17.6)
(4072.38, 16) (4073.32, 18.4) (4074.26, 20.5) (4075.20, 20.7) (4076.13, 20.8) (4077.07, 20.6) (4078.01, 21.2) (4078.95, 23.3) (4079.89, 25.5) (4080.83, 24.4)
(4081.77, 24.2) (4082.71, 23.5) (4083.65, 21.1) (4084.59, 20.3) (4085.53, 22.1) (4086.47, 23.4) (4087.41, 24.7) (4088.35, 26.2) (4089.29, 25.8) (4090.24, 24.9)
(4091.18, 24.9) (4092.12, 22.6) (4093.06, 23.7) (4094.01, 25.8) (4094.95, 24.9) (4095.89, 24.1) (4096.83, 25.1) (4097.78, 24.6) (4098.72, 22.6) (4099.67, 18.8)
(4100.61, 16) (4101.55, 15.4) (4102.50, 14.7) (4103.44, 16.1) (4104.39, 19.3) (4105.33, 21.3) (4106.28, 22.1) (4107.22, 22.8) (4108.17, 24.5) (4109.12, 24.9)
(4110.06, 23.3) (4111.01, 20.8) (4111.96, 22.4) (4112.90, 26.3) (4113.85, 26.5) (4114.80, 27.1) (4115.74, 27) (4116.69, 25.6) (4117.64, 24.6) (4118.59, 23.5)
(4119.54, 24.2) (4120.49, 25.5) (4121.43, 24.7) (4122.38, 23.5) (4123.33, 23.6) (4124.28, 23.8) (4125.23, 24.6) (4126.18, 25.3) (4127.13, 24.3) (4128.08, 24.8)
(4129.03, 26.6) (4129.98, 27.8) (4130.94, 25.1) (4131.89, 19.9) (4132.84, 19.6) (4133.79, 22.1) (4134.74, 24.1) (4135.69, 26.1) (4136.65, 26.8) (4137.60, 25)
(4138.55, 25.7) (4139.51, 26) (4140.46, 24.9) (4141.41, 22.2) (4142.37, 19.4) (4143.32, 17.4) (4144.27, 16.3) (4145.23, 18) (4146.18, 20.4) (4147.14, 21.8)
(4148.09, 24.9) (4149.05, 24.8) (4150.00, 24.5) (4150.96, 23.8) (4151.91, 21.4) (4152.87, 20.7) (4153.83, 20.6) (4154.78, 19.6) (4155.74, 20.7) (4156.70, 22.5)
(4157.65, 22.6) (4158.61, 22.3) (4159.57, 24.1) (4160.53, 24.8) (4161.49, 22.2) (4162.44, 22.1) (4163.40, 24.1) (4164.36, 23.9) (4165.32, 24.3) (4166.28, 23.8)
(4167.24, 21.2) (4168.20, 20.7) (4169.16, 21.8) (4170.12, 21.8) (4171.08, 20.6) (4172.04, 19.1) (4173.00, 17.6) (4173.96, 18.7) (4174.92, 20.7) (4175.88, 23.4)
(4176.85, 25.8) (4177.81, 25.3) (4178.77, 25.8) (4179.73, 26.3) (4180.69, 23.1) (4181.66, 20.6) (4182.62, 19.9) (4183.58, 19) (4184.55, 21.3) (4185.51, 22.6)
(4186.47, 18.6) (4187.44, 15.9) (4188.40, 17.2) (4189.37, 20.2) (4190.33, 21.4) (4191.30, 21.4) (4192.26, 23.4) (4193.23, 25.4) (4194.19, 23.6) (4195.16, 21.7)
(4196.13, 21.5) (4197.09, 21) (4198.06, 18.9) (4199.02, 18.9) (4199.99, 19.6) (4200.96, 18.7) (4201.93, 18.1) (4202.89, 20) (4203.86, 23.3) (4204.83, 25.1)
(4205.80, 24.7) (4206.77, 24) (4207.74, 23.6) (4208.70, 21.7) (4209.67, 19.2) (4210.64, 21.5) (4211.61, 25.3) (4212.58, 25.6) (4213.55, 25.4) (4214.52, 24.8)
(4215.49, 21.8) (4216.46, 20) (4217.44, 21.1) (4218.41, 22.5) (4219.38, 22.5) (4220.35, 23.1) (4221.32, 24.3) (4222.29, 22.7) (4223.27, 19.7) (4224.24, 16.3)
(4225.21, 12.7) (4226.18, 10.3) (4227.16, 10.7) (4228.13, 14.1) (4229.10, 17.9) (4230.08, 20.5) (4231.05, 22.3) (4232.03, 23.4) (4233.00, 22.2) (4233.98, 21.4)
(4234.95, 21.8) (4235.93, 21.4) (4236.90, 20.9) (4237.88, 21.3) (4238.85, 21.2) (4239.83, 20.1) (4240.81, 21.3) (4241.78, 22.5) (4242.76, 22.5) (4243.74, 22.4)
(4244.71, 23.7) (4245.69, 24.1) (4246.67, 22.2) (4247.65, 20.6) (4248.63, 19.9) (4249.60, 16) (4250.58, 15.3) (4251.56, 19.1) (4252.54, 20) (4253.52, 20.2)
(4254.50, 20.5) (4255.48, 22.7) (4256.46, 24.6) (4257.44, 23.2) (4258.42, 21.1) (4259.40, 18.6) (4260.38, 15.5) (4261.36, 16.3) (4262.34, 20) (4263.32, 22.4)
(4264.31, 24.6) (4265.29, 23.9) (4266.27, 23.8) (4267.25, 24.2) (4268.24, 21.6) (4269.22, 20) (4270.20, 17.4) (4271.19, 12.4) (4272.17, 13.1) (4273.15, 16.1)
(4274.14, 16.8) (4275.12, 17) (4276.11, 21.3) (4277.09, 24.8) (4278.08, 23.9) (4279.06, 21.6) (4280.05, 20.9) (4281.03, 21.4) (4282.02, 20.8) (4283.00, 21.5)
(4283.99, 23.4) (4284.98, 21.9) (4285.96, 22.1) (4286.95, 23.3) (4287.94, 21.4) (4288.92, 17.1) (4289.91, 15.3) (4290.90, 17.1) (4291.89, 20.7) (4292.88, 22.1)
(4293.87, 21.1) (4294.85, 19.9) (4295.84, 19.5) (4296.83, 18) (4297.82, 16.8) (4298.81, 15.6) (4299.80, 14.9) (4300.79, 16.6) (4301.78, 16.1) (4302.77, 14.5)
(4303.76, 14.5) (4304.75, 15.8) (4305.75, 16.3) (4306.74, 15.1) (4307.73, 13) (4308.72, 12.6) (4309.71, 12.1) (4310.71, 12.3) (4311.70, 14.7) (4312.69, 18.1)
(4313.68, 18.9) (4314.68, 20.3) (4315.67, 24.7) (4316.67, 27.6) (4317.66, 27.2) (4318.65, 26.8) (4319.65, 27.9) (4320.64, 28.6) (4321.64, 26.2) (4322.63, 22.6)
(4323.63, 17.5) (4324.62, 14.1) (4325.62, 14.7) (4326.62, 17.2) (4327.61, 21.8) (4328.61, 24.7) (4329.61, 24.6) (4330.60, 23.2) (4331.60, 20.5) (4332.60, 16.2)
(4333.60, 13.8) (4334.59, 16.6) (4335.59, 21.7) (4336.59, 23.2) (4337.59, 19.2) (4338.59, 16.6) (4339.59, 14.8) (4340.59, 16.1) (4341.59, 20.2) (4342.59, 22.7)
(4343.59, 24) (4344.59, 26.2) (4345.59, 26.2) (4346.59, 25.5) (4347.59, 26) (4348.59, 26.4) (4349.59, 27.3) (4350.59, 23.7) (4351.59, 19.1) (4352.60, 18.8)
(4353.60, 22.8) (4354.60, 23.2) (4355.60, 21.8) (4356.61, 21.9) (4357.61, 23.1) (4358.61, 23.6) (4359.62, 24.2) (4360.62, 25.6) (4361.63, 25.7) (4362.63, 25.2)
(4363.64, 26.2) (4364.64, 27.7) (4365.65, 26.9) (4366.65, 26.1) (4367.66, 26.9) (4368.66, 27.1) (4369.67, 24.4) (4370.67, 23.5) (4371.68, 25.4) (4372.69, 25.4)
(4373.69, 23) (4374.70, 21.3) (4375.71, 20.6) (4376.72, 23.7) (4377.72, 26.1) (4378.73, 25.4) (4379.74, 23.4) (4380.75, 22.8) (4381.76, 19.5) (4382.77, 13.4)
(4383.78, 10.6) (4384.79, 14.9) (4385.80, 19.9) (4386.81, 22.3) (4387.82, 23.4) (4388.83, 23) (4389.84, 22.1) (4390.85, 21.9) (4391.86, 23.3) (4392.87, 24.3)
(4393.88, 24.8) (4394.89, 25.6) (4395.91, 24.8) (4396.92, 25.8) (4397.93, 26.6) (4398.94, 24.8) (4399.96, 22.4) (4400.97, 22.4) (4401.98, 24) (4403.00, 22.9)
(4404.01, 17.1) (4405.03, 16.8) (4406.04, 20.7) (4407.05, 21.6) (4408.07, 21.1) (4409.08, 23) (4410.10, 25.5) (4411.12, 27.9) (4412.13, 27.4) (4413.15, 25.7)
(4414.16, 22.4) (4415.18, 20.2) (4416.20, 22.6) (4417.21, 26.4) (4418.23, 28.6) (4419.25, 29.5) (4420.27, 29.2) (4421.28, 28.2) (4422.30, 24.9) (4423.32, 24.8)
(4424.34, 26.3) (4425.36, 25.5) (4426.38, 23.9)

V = -0.08 mag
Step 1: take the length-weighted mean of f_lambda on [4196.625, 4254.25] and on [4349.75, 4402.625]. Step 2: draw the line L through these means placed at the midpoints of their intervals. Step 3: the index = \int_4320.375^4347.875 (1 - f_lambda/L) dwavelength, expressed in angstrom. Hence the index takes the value 2.1 angstrom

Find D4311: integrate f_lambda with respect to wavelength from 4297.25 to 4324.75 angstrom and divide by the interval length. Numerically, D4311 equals 18.7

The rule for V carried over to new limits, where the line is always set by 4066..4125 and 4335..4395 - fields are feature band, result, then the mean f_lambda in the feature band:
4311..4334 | 0.07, 21.3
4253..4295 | 0.12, 20.4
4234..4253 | 0.09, 20.9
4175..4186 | -0.01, 22.9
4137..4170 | 0.02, 22.3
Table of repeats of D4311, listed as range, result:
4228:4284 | 20.6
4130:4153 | 22.7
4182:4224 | 21.6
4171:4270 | 21.1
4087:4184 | 22.9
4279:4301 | 19.7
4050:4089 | 21.8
